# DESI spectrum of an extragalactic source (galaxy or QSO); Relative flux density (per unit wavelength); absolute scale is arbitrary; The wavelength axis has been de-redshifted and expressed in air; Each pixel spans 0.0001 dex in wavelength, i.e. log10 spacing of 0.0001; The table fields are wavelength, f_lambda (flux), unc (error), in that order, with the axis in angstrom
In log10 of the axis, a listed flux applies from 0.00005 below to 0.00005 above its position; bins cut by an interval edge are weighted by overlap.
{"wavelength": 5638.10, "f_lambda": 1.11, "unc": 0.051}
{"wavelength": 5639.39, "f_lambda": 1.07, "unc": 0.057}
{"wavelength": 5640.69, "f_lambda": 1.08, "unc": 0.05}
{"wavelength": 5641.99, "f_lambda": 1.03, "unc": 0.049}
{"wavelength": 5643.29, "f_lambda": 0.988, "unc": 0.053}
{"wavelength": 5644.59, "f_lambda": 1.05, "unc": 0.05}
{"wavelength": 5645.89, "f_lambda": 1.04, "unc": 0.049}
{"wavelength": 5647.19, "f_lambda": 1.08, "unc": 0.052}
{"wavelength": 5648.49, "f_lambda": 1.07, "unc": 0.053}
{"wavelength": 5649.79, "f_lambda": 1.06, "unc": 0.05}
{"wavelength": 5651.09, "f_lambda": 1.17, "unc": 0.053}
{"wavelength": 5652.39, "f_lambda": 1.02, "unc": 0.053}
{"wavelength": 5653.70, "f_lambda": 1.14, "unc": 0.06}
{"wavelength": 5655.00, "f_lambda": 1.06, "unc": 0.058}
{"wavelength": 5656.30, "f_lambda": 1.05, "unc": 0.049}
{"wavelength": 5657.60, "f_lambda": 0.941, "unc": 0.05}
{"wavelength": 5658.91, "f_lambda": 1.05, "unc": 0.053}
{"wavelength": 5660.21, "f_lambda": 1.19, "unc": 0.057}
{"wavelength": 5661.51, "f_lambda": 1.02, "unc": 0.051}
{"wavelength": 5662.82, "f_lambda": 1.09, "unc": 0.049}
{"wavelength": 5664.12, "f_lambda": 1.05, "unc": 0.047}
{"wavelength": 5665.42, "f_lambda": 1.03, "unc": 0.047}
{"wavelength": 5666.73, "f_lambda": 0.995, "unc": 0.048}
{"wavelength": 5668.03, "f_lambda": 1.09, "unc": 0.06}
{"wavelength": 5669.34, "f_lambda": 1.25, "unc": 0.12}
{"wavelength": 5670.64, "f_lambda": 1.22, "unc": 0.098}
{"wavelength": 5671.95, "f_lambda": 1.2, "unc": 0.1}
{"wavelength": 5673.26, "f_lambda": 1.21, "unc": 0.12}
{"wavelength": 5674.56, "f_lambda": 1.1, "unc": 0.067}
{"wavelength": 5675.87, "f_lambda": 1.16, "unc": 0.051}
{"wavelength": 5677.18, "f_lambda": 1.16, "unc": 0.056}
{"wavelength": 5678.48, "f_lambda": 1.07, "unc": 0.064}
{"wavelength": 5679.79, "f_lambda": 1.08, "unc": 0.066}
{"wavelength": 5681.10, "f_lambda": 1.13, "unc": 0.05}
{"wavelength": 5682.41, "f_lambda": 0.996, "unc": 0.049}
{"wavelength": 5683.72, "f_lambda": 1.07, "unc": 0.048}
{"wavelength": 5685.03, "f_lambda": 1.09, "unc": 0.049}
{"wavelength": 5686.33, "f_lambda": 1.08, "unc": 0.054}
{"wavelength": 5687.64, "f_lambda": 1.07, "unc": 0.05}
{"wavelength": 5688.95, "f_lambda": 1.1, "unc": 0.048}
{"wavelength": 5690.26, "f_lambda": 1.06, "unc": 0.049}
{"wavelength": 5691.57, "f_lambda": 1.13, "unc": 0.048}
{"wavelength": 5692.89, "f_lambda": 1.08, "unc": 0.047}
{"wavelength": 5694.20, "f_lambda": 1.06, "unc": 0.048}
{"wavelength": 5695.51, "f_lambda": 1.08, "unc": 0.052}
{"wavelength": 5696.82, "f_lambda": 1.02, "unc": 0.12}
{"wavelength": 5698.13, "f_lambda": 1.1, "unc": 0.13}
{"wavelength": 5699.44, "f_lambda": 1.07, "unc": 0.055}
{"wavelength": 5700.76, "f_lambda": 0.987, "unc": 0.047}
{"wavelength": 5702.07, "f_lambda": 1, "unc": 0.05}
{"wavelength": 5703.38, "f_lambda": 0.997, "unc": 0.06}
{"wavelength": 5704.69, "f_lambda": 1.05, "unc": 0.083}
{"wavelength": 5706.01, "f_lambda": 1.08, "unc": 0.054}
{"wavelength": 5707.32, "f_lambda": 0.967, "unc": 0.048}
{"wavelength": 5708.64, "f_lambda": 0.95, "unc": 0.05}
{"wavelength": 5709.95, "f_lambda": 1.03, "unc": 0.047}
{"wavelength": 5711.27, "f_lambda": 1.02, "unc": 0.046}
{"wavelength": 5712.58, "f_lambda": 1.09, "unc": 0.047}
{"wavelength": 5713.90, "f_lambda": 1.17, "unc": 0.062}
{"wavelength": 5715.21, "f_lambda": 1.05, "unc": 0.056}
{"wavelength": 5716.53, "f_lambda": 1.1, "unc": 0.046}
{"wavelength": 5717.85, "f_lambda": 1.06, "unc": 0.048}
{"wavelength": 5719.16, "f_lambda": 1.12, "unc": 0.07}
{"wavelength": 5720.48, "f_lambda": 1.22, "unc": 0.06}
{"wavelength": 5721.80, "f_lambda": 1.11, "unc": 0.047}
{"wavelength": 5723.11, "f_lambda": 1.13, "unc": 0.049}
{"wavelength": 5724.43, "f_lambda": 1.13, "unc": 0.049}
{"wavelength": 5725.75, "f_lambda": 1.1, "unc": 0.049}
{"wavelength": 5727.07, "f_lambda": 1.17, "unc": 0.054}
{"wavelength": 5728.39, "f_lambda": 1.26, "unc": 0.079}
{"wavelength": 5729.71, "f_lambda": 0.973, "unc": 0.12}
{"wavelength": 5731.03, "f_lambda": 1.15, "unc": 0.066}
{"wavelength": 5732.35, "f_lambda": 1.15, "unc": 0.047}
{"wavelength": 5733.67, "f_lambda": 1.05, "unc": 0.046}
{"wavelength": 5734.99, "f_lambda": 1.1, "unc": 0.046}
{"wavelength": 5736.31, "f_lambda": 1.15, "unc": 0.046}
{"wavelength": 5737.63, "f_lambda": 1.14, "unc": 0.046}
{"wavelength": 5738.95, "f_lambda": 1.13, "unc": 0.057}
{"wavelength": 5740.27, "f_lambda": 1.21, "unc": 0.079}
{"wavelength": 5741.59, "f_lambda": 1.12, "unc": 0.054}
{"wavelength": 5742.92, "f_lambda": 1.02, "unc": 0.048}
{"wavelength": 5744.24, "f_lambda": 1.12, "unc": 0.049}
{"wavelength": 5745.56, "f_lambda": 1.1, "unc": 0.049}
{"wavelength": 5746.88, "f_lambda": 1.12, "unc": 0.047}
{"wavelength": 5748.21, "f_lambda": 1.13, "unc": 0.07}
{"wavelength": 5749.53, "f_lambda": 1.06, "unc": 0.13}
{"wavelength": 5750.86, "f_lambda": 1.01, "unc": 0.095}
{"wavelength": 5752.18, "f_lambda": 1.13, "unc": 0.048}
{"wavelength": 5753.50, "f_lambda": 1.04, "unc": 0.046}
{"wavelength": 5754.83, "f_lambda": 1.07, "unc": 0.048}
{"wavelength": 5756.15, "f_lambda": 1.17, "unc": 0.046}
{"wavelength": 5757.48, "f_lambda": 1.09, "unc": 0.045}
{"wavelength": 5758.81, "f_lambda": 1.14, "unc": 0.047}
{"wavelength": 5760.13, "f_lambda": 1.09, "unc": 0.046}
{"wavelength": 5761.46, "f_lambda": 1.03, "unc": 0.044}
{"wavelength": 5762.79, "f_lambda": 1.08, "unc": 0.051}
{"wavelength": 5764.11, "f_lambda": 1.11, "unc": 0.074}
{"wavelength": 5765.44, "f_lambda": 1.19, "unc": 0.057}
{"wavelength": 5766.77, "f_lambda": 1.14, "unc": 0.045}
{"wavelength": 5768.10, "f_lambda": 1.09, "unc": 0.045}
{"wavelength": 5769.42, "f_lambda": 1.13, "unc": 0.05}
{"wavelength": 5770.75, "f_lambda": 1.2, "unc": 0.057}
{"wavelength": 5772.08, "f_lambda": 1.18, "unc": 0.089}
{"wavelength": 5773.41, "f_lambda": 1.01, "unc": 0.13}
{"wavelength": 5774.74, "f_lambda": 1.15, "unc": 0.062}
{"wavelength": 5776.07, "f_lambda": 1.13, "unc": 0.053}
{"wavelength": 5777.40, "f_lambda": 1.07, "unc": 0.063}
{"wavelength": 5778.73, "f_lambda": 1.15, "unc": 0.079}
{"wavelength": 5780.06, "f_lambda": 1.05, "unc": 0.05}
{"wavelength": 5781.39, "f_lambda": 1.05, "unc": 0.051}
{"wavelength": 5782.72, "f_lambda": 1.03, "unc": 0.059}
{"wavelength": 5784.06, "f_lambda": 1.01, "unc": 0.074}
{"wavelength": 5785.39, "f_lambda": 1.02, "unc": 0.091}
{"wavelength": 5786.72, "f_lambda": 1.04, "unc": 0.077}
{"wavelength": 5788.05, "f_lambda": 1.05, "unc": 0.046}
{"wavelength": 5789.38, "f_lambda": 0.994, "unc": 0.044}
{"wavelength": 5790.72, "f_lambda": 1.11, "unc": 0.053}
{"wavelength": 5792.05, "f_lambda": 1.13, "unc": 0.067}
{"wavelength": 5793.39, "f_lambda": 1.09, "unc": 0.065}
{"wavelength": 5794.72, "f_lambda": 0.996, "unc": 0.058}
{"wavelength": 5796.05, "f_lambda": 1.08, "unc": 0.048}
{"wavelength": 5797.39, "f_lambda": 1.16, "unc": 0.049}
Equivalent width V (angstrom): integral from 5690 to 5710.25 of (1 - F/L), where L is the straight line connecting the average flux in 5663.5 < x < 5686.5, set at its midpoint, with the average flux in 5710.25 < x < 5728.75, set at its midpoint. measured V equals 1.35 angstrom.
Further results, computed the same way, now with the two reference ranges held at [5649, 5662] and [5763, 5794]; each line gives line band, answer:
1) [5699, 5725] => 0.3 angstrom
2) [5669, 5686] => -0.9 angstrom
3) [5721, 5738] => -0.6 angstrom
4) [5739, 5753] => -0.2 angstrom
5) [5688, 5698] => 0.0 angstrom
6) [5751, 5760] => -0.1 angstrom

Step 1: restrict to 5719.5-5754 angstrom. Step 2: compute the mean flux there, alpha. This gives 1.12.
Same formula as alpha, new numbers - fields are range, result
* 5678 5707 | 1.06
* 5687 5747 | 1.09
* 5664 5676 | 1.13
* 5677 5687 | 1.08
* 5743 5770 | 1.1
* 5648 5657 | 1.08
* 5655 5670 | 1.07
